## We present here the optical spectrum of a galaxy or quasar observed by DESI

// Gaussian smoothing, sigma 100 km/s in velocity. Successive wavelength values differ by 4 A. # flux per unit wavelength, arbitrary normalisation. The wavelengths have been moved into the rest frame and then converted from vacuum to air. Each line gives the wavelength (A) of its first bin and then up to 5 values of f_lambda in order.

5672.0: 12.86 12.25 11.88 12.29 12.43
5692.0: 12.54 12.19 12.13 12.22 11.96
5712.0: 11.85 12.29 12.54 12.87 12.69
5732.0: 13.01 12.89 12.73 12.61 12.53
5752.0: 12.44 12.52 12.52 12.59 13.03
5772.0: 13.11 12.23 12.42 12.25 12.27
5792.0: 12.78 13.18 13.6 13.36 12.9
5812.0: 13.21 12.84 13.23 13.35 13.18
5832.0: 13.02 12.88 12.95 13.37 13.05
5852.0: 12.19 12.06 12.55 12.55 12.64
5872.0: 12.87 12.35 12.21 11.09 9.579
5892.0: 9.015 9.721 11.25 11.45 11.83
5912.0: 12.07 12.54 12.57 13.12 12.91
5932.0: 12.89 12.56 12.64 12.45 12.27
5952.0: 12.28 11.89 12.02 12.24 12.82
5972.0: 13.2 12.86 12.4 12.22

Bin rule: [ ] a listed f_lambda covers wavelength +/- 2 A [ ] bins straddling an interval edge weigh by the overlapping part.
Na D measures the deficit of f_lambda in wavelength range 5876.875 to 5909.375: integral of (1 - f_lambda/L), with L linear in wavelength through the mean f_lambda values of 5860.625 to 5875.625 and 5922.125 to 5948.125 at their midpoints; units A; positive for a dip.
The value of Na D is 4.8 A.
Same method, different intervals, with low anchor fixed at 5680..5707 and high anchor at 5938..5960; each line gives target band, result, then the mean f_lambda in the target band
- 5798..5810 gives -1.0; 13.3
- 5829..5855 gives -1.3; 12.9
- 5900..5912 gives 0.6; 11.6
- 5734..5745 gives -0.4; 12.8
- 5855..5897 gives 2.5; 11.5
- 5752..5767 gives -0.4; 12.6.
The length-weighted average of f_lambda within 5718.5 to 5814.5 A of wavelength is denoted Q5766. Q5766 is 12.8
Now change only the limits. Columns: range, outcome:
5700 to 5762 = 12.5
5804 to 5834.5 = 13.1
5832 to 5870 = 12.7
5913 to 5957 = 12.6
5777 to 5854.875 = 12.9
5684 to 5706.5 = 12.3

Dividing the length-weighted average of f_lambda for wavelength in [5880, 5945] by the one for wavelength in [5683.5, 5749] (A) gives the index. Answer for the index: 0.9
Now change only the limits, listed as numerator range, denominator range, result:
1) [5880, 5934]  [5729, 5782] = 0.91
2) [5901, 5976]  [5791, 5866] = 0.96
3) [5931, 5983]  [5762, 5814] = 0.97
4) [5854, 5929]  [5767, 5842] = 0.91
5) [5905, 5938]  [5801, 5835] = 0.95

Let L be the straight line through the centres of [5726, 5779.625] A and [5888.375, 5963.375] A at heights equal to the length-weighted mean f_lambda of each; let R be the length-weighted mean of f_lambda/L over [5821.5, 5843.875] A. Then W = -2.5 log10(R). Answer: -0.07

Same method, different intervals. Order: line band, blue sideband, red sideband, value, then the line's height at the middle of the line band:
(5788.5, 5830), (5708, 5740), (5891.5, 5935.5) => -0.07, 12.3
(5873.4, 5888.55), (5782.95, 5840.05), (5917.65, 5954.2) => 0.11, 12.8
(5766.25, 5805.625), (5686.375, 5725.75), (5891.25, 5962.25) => -0.05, 12.2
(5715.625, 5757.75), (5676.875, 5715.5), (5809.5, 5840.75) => -0.02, 12.5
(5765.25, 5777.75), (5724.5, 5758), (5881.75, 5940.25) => -0.02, 12.5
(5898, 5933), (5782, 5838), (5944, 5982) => 0.03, 12.6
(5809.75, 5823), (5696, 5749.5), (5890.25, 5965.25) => -0.07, 12.3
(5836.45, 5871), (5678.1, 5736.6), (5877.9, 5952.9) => -0.06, 12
